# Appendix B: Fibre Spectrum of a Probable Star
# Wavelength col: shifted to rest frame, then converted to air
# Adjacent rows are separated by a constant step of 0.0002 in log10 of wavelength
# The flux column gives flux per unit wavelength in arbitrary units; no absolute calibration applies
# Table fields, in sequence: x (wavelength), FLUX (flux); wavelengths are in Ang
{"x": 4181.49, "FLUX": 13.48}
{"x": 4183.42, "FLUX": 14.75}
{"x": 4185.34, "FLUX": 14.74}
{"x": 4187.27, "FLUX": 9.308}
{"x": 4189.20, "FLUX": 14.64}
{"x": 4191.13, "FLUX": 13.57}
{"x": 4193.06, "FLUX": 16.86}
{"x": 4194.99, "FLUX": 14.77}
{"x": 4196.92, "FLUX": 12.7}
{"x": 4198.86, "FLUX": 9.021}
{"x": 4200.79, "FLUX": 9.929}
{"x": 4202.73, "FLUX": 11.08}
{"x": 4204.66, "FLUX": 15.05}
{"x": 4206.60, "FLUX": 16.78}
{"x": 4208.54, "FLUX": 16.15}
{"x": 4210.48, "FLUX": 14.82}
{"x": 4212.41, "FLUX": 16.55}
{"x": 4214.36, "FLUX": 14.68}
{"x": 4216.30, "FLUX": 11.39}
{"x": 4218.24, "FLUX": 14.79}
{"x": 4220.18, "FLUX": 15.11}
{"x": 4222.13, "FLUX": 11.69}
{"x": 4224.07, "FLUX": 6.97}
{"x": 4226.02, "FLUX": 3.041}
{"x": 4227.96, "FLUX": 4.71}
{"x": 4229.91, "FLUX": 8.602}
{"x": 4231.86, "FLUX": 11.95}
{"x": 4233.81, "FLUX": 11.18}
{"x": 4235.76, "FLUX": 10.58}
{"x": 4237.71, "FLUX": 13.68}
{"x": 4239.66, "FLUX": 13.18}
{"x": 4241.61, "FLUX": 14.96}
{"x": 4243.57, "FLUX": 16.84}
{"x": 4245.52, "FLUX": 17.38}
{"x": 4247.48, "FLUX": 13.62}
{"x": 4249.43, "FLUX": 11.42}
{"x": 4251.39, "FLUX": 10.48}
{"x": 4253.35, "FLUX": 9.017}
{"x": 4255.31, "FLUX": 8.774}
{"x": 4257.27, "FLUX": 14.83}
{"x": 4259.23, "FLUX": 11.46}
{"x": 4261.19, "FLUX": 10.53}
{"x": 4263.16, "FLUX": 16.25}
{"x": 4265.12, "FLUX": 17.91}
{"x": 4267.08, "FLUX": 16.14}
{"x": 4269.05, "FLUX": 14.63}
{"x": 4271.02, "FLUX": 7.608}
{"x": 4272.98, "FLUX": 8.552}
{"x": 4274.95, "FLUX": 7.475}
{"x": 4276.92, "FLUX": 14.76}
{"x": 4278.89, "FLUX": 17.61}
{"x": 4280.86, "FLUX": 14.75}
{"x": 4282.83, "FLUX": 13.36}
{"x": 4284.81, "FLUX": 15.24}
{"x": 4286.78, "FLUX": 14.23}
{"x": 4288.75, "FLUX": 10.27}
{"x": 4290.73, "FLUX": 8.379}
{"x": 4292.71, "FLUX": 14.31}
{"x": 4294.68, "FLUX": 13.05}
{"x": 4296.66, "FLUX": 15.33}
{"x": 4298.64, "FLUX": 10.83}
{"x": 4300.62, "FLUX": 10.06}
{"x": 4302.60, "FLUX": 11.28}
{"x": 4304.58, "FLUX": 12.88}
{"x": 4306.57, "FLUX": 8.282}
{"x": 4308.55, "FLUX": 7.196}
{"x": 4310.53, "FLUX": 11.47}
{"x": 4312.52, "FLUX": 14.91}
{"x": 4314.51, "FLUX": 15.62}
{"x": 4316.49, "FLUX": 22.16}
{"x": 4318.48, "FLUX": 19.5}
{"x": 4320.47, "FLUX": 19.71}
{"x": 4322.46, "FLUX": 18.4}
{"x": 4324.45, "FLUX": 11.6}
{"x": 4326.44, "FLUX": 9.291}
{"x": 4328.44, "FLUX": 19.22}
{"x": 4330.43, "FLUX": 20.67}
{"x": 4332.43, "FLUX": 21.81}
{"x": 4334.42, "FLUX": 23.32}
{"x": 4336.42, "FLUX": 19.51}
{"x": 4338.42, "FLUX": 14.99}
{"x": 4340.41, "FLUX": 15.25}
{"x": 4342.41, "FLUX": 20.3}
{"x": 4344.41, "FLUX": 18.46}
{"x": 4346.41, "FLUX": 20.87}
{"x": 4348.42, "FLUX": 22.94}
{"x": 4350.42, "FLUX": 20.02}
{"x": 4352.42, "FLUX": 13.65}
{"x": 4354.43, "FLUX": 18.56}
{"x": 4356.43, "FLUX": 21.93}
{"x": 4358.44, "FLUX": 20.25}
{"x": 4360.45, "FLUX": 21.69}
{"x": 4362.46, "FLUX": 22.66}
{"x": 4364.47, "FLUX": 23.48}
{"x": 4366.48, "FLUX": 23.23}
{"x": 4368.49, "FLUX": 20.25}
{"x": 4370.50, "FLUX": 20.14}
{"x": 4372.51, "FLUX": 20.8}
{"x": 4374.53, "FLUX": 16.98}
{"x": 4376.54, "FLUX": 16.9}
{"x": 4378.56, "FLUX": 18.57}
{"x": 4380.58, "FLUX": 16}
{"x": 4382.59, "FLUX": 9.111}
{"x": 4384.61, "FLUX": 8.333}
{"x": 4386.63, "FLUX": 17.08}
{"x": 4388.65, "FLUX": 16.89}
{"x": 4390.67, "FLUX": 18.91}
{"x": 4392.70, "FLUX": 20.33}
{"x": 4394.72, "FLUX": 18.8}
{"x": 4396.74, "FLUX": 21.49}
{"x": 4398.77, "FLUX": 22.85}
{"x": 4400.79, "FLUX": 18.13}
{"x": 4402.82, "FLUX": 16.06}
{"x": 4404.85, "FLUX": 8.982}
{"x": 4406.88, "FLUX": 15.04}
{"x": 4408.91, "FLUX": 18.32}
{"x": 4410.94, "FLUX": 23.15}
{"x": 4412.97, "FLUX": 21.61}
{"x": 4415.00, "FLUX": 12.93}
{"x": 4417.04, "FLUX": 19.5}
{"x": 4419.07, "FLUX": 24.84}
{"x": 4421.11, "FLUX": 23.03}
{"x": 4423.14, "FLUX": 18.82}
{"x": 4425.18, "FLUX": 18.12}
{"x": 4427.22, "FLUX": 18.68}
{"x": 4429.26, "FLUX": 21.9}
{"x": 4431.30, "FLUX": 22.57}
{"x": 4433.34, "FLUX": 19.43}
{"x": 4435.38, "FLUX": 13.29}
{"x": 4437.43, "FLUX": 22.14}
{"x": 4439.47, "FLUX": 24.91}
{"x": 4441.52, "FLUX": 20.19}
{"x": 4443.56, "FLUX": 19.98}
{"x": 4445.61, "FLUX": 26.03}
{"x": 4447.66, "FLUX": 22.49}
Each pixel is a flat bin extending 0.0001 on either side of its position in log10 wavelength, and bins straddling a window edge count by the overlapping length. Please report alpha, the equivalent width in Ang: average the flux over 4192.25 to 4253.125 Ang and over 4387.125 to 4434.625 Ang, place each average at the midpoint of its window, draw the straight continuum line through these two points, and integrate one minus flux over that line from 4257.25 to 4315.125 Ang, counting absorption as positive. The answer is 8.3 Ang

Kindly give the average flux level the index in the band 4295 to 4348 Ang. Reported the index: 15.9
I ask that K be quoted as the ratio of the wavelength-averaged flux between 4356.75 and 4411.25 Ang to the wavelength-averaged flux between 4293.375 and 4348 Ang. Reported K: 1.15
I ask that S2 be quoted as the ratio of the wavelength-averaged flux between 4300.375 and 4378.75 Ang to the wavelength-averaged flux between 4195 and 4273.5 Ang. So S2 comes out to 1.44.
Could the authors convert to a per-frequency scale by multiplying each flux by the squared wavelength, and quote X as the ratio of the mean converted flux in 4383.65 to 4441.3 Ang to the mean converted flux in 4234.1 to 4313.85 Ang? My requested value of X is 1.6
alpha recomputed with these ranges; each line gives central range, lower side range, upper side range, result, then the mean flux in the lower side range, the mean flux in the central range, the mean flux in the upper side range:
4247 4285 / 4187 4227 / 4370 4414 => 4.4 Ang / 12.9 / 12.7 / 17.4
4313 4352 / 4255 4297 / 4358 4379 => -2.0 Ang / 13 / 18.5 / 20.5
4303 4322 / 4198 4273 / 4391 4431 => 0.9 Ang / 12.4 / 14.6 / 19.1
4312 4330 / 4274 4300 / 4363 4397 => -2.5 Ang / 13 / 16.9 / 18.1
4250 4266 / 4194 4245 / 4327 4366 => 2.6 Ang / 12.4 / 12.3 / 19.9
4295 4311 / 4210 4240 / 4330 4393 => 4.7 Ang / 11.3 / 11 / 18.8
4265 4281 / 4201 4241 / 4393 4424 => 1.2 Ang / 12.1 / 12.9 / 18.9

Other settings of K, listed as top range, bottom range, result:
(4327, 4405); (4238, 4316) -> 1.47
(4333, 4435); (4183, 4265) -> 1.50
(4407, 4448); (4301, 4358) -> 1.21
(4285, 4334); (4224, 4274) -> 1.21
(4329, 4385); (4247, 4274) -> 1.56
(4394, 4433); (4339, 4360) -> 1.00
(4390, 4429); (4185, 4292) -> 1.51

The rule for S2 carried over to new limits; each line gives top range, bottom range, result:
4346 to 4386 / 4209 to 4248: 1.52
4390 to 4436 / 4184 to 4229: 1.52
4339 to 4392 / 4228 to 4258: 1.53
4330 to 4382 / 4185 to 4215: 1.43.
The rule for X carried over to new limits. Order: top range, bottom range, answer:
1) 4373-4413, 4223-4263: 1.63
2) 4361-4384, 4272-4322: 1.46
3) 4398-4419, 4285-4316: 1.55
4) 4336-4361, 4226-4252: 1.69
